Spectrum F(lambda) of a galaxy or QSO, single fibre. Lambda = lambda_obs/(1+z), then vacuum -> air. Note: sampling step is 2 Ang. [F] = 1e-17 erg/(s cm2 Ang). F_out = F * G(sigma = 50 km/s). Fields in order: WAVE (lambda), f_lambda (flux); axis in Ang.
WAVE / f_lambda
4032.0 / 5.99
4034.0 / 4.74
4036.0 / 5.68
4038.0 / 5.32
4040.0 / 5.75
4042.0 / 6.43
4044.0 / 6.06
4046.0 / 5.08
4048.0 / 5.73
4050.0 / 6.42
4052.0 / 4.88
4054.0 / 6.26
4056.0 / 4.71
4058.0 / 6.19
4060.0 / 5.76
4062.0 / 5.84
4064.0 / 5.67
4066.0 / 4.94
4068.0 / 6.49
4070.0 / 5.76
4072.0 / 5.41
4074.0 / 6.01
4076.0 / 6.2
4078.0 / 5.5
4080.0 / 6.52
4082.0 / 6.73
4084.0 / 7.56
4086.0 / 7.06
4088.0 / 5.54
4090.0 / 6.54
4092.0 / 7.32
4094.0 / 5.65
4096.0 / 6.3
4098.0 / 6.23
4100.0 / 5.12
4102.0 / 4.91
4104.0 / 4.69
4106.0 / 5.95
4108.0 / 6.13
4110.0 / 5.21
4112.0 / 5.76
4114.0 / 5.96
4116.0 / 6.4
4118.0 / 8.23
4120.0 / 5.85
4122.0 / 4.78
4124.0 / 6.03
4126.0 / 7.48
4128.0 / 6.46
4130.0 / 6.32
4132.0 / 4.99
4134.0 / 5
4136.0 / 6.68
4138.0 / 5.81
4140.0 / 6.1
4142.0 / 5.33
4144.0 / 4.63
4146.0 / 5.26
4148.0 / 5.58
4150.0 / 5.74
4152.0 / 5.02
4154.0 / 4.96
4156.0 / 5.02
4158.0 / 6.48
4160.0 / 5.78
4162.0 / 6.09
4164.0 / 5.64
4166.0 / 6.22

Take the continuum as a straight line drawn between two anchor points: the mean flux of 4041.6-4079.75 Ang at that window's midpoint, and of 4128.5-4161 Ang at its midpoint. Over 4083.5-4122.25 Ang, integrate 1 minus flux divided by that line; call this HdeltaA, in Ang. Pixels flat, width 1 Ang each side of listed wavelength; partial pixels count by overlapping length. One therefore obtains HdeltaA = -2.8 Ang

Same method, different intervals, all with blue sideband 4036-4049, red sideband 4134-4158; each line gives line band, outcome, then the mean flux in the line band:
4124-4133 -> -1.2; 6.28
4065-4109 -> -3.1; 6.03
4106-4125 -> -1.6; 6.03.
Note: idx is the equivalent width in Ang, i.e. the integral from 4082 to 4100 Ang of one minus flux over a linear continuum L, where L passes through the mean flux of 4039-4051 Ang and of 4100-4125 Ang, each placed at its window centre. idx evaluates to -1.9 Ang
